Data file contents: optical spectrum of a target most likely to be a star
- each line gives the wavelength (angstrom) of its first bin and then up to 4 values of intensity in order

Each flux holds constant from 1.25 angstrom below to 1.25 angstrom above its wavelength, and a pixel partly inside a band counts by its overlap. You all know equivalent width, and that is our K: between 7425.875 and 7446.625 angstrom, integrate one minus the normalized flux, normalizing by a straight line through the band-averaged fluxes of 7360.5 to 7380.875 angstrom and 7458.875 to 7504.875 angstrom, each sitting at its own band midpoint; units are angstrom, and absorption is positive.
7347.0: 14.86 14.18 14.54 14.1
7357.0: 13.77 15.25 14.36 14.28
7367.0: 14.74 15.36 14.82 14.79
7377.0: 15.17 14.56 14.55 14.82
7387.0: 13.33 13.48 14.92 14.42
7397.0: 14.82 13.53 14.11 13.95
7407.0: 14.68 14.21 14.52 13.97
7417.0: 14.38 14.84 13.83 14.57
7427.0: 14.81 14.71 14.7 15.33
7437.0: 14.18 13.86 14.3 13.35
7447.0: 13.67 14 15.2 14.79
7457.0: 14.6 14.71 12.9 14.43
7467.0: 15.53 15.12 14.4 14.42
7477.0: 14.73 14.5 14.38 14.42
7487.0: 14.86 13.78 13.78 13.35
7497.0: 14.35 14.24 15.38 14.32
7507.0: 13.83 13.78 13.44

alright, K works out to 0.25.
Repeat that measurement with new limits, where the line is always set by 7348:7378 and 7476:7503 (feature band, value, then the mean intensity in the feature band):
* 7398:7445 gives 0.5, 14.3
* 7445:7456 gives 0.1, 14.3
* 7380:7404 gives 0.5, 14.2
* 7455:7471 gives -0.2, 14.6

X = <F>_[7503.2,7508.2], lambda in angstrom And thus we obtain 14.1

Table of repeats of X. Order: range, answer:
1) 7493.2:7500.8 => 14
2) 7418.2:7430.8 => 14.6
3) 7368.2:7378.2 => 15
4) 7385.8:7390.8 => 13.4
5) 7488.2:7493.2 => 13.8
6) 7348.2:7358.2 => 14.2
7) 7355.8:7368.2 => 14.5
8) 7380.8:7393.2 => 14.2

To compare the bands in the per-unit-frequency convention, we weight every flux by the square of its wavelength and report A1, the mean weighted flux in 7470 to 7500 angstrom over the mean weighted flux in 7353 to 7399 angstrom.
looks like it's 1.01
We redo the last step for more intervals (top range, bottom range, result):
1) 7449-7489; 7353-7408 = 1.03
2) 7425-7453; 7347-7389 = 1.01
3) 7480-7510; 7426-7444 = 1.00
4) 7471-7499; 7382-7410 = 1.03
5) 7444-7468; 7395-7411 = 1.02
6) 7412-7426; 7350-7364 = 1.01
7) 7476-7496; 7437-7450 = 1.04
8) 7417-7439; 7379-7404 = 1.03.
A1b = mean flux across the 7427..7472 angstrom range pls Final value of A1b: 14.4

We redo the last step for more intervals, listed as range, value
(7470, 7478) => 14.6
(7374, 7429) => 14.4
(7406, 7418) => 14.3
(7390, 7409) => 14.3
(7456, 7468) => 14.4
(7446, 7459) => 14.5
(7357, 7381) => 14.8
